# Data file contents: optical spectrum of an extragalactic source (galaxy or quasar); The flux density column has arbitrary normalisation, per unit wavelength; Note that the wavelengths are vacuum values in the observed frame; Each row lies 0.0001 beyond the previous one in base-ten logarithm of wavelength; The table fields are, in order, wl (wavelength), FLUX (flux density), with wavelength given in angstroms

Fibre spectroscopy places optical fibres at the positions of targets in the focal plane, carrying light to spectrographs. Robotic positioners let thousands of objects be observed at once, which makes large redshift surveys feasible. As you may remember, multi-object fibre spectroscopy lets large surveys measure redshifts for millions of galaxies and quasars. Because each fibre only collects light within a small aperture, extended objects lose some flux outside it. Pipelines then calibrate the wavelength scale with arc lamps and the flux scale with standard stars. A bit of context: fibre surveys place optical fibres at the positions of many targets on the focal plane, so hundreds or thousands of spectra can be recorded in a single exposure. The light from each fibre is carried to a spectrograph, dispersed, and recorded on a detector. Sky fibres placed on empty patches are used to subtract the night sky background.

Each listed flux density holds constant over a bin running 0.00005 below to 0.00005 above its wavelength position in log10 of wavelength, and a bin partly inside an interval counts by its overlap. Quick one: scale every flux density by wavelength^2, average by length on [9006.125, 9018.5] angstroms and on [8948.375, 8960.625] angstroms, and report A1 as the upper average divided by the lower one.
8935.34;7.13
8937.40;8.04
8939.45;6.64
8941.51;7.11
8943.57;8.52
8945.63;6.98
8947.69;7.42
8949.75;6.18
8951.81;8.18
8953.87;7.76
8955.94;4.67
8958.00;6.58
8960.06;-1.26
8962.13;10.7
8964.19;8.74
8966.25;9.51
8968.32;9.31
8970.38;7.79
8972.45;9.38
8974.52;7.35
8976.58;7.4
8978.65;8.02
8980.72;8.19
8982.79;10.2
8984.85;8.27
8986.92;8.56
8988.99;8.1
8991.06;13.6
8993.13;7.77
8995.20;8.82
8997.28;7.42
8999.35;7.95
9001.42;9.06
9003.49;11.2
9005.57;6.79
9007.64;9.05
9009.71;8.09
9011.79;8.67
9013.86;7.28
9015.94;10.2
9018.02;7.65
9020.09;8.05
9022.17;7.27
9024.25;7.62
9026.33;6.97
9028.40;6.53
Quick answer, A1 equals 1.51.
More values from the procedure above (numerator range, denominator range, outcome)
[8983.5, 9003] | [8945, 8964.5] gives 1.38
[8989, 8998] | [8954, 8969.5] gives 1.35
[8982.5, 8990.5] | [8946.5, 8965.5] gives 1.36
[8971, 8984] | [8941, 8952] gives 1.15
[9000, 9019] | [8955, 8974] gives 1.20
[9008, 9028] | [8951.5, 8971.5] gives 1.13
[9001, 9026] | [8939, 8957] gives 1.20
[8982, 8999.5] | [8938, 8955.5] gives 1.25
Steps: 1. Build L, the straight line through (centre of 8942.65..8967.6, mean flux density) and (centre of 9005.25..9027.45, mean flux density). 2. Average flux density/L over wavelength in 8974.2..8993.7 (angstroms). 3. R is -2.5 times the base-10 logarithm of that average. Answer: -0.18 mag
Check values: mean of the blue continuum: 7.02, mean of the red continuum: 8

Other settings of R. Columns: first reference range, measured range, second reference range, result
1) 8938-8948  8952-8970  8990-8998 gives 0.15 mag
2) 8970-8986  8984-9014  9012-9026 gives -0.08 mag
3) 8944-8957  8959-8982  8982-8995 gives 0.07 mag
